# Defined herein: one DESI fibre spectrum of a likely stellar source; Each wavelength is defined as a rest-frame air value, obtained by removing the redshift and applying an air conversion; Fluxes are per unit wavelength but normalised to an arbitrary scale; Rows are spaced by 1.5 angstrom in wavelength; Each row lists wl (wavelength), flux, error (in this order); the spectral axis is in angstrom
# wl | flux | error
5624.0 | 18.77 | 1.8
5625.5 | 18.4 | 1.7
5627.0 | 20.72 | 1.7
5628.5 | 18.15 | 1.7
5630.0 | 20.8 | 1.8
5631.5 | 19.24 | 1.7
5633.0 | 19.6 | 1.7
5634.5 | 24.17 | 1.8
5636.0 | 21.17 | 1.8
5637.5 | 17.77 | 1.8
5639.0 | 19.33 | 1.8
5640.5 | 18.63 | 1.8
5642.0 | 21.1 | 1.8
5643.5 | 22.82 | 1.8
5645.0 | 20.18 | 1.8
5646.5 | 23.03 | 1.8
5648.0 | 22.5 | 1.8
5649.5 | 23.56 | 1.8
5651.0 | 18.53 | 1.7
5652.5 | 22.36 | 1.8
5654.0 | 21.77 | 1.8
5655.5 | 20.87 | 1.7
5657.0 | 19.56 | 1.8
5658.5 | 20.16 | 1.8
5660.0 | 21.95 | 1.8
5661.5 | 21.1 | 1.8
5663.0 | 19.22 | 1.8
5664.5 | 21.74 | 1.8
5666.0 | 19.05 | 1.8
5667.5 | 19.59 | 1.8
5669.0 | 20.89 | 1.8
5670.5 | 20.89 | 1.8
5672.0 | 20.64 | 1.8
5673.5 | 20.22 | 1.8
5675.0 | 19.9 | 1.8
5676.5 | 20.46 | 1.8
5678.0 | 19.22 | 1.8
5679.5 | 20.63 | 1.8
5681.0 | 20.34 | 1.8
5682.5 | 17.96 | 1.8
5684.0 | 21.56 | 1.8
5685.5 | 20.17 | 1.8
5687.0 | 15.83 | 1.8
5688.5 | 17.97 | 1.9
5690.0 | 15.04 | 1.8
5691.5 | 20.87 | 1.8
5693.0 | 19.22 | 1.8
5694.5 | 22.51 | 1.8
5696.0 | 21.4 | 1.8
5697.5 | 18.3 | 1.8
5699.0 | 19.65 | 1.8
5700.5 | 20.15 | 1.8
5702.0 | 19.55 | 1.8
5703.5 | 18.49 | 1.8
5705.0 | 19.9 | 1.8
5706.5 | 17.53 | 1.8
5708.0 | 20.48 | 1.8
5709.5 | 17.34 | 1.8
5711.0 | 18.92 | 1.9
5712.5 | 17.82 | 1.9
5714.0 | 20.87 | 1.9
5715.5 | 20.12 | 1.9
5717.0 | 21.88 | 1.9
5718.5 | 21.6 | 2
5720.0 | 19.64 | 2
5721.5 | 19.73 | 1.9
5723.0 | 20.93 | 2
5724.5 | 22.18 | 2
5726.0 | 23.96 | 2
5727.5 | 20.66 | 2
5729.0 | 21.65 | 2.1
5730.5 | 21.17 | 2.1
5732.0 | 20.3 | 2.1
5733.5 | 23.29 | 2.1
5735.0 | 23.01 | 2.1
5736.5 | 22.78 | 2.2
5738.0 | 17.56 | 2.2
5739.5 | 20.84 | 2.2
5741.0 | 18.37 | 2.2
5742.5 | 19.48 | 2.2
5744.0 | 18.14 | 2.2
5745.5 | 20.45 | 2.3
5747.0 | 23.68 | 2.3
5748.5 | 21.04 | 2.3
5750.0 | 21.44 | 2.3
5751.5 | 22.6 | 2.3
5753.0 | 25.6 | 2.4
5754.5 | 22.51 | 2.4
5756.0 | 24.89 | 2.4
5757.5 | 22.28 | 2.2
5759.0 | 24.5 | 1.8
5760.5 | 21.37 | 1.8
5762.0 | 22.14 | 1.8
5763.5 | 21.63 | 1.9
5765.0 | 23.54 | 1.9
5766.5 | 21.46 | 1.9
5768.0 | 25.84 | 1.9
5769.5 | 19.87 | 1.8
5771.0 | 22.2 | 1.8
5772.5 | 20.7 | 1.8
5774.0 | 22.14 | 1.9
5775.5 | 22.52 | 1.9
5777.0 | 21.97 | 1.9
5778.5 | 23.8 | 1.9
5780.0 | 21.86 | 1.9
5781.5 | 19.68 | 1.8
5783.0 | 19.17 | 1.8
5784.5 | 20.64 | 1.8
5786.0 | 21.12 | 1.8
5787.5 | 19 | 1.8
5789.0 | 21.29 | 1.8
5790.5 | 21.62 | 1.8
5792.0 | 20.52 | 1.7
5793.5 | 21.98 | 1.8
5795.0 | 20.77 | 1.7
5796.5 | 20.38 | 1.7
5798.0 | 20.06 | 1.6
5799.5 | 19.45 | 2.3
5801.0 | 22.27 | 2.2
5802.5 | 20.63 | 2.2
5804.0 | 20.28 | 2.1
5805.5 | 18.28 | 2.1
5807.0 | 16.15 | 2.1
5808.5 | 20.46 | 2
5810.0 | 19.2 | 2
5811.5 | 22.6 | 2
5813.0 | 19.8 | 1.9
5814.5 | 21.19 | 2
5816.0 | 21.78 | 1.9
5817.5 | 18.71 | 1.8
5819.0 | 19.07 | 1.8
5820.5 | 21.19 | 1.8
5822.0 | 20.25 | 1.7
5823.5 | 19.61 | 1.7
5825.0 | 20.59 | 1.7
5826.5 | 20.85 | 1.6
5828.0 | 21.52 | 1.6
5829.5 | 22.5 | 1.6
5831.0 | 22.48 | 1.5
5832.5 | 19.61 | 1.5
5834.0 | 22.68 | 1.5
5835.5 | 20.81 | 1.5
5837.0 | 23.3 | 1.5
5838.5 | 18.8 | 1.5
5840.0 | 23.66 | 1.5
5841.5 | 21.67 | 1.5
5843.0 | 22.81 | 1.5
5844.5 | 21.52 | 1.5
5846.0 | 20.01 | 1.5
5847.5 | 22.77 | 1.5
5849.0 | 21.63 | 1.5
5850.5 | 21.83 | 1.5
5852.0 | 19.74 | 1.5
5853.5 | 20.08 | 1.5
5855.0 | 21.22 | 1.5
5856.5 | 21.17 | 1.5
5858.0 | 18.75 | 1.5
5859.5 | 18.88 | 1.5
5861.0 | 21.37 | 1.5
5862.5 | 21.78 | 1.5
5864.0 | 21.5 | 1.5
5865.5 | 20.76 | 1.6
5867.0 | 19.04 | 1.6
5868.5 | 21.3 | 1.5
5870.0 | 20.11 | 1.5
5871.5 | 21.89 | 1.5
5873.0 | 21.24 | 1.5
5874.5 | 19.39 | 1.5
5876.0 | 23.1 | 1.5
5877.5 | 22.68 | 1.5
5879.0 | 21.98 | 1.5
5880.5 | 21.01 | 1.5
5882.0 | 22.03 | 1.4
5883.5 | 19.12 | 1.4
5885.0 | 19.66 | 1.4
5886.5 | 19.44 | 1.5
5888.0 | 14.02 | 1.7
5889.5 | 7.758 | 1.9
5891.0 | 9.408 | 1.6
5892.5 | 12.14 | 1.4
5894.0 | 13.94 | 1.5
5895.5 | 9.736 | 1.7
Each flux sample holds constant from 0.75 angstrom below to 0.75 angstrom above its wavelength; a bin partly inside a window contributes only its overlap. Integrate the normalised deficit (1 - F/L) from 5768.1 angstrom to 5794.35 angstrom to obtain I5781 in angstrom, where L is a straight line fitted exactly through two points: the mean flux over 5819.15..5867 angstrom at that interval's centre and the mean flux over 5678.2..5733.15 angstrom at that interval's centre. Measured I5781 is -0.9 angstrom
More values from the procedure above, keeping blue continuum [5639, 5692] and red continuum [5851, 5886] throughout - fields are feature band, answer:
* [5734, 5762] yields -1.70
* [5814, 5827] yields 0.20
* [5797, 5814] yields 0.55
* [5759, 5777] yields -1.48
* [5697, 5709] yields 0.67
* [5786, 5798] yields -0.11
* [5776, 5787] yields -0.32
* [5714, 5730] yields -0.63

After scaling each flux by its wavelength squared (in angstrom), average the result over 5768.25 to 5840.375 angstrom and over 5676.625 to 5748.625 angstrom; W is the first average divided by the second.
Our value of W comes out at 1.1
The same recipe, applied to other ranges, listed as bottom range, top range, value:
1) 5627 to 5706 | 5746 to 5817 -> 1.11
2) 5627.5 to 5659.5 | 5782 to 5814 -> 1.03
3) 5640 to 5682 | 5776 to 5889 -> 1.06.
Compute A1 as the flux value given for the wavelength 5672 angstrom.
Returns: 20.64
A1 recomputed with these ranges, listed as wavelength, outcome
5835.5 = 20.81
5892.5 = 12.14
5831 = 22.48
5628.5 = 18.15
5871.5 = 21.89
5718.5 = 21.6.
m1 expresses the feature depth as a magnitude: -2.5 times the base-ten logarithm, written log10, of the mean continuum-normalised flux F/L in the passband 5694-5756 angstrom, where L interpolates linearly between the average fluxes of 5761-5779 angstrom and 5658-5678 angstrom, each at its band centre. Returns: 0.039 mag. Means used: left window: 20.4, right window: 22.3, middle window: 20.7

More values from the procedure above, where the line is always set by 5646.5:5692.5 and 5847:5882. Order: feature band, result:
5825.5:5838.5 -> -0.03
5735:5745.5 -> 0.03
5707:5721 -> 0.03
